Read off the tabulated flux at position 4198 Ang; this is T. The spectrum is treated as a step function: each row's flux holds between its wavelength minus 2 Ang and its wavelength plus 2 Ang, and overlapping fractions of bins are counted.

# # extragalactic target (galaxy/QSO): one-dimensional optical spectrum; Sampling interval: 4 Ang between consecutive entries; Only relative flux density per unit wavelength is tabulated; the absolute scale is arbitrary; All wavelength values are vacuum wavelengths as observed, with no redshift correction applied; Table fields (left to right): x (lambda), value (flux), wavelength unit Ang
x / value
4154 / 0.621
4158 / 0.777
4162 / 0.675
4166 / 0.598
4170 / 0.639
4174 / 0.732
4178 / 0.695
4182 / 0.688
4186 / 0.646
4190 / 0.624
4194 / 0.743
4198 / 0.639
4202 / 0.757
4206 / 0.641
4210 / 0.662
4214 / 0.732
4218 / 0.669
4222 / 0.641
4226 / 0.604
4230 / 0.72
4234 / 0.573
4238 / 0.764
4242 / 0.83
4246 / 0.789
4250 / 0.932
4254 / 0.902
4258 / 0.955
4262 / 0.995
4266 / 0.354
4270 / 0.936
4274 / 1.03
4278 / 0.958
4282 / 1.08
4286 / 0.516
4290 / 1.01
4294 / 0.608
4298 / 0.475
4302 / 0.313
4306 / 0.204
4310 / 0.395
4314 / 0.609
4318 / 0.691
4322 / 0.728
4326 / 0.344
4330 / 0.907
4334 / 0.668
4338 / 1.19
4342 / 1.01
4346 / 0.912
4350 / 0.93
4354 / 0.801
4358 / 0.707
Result 0.639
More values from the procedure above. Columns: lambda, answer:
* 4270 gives 0.936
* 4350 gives 0.93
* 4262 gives 0.995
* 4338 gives 1.19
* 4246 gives 0.789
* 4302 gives 0.313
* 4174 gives 0.732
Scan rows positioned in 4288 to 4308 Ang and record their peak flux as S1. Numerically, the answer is 1.01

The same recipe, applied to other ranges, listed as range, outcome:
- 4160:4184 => 0.732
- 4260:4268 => 0.995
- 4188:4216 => 0.757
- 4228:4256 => 0.932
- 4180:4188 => 0.688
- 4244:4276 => 1.03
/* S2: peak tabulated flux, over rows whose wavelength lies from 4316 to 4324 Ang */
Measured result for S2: 0.728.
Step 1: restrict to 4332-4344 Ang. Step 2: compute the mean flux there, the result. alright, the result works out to 0.956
